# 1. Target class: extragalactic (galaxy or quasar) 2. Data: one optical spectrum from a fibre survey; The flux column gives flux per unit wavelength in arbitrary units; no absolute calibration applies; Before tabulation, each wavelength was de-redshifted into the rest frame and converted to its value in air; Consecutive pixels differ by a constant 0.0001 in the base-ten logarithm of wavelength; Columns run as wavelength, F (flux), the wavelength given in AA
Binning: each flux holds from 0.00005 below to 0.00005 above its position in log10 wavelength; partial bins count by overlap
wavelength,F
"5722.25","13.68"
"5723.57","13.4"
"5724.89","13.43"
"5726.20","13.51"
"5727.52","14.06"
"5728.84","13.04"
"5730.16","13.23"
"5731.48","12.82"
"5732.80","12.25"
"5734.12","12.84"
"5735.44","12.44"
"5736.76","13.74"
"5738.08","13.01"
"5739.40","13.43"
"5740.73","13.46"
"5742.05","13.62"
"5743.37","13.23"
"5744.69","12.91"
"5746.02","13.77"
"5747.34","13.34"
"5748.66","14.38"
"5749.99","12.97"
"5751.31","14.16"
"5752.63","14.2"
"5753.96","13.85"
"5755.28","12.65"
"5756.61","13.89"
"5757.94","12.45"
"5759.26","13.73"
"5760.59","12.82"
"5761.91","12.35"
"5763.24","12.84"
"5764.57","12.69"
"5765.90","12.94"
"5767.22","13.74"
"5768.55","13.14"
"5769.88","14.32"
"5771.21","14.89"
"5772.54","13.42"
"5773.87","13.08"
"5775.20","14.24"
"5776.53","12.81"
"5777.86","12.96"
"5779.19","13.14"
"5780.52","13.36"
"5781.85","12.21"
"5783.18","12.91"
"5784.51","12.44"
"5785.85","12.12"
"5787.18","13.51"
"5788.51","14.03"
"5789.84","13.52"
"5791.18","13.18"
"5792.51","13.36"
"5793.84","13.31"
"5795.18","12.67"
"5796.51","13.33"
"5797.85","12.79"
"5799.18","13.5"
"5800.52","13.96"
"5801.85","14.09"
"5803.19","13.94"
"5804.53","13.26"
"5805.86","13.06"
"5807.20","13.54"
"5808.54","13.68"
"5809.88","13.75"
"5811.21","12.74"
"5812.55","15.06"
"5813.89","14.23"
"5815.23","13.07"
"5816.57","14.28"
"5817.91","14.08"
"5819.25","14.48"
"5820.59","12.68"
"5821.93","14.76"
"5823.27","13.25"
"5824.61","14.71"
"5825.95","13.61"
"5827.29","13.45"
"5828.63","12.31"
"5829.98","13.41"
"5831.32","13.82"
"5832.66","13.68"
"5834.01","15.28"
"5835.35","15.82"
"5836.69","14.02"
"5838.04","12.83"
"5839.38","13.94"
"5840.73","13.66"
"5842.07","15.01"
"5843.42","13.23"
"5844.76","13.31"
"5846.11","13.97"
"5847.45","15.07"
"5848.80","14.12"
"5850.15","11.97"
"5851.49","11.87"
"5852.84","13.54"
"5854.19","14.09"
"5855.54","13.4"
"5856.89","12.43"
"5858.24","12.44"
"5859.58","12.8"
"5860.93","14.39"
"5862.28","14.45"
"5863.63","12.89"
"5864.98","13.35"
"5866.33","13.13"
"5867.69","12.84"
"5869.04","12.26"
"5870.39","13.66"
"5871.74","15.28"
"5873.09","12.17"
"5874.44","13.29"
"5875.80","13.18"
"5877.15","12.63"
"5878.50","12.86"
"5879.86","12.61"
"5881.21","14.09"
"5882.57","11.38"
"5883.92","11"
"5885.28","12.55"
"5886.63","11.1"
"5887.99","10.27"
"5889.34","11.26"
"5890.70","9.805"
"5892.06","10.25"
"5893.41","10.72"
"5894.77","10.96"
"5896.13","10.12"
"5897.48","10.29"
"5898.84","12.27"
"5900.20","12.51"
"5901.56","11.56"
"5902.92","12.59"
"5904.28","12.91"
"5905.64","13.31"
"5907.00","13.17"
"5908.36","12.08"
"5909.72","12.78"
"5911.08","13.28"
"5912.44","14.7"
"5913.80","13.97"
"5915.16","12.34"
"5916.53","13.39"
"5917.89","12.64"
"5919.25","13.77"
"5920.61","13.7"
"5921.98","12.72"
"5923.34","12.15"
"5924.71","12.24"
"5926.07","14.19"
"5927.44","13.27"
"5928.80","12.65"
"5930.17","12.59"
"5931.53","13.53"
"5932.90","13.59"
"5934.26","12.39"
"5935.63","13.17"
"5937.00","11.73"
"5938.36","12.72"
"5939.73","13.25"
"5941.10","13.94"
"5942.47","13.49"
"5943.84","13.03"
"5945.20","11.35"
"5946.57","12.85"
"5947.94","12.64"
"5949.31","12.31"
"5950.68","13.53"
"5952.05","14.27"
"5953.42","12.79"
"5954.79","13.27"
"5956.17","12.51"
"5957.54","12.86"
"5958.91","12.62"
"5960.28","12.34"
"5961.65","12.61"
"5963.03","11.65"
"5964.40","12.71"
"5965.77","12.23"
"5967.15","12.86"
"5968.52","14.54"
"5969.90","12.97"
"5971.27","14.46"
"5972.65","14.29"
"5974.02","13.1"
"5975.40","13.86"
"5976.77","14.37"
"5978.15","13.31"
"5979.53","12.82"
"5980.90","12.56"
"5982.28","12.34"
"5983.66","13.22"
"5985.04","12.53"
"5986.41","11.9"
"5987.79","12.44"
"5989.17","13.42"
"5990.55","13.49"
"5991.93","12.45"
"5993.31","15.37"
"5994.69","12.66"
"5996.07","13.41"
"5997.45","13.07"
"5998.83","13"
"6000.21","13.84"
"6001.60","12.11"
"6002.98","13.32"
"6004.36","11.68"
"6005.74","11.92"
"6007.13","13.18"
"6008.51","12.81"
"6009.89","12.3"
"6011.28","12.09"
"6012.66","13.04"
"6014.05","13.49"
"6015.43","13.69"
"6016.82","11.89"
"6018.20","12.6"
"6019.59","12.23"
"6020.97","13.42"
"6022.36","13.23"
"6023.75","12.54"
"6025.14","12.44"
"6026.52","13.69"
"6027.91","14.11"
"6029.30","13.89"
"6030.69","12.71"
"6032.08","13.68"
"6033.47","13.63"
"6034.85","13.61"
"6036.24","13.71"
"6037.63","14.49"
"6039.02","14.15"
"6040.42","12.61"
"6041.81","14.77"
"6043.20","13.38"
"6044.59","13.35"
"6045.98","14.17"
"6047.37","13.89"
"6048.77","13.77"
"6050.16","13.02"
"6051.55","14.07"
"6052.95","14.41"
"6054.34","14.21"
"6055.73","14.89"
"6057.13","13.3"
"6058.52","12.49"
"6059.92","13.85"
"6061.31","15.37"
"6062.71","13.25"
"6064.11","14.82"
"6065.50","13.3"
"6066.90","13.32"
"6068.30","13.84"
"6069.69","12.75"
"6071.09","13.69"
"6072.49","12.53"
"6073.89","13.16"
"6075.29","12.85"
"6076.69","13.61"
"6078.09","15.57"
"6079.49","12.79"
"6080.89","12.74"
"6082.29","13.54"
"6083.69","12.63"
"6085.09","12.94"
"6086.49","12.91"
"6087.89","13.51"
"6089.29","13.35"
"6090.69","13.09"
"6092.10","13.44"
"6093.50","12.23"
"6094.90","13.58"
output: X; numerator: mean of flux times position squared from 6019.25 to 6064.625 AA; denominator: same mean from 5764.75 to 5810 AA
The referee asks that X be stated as 1.1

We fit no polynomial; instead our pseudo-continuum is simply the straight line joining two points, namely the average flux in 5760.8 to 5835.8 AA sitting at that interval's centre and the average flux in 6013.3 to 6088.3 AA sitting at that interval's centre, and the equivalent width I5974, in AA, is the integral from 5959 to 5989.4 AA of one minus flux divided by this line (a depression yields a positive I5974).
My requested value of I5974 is 1.1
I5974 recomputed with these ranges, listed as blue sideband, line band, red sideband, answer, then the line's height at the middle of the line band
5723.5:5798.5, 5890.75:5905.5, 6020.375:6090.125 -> 2.2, 13.4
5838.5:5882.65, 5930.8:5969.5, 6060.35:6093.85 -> 1.4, 13.4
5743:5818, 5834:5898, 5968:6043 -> 2.5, 13.3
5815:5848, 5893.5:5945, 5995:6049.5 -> 3.2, 13.6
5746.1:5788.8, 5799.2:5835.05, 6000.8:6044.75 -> -1.4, 13.3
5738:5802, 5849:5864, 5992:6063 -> 0.2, 13.3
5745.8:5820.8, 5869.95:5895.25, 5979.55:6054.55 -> 2.4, 13.3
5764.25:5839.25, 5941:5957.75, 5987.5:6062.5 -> 0.6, 13.4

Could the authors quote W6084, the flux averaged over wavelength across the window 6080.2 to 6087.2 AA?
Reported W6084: 13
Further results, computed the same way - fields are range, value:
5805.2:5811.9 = 13.4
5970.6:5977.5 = 14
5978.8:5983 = 12.6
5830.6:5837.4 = 14.5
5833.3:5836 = 15.5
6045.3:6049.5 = 13.9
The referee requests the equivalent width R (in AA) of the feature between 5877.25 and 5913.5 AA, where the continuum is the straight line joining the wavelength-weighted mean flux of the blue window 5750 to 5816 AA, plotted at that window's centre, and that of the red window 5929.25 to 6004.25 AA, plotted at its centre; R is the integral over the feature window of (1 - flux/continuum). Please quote 3.3 AA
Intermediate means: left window 13.4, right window 13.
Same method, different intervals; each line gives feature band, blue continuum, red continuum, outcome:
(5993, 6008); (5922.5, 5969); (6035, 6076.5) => 0.3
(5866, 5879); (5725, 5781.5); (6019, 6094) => 0.3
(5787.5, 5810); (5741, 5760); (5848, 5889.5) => -0.4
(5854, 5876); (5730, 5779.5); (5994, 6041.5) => -0.1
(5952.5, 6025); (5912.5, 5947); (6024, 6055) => 2.3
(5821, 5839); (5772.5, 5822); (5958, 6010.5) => -0.7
